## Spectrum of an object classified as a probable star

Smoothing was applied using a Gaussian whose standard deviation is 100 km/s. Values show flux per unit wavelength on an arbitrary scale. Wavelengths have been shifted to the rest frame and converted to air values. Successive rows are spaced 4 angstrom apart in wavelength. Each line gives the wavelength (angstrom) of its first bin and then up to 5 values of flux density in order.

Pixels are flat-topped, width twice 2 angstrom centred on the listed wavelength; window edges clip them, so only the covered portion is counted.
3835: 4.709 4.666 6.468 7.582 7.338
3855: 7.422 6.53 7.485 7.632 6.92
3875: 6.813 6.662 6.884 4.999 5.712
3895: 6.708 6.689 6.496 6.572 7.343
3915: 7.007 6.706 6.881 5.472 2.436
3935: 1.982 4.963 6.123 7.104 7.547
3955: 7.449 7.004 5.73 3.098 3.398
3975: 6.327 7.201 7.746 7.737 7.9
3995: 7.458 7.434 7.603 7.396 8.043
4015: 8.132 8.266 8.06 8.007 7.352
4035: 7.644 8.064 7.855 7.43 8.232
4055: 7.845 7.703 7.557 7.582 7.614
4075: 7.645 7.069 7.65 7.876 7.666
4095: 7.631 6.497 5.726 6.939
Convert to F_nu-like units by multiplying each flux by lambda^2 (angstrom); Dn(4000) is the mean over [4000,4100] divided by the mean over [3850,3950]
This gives 1.33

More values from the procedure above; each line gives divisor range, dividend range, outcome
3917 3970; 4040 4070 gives 1.48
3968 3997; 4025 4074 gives 1.19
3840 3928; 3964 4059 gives 1.16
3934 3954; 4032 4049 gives 1.39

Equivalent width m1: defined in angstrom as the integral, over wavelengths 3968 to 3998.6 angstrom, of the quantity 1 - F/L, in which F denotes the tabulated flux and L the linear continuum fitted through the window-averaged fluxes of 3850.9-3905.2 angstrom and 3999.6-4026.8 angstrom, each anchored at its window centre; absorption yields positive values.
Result 3.7 angstrom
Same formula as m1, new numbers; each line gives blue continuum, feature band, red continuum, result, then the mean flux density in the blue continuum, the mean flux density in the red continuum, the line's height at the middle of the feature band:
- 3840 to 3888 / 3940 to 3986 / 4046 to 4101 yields 6.1 angstrom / 6.89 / 7.57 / 7.21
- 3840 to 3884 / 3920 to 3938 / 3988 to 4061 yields 7.3 angstrom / 7.02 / 7.8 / 7.34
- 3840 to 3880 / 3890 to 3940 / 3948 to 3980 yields 5.5 angstrom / 7.04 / 5.97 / 6.47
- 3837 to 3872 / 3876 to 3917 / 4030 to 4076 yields 3.2 angstrom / 6.89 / 7.72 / 7.07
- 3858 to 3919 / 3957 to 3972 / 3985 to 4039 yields 5.0 angstrom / 6.7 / 7.78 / 7.37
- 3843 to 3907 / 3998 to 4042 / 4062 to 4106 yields -4.2 angstrom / 6.77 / 7.31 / 7.14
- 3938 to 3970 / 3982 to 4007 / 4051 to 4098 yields -3.9 angstrom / 6.08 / 7.62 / 6.6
